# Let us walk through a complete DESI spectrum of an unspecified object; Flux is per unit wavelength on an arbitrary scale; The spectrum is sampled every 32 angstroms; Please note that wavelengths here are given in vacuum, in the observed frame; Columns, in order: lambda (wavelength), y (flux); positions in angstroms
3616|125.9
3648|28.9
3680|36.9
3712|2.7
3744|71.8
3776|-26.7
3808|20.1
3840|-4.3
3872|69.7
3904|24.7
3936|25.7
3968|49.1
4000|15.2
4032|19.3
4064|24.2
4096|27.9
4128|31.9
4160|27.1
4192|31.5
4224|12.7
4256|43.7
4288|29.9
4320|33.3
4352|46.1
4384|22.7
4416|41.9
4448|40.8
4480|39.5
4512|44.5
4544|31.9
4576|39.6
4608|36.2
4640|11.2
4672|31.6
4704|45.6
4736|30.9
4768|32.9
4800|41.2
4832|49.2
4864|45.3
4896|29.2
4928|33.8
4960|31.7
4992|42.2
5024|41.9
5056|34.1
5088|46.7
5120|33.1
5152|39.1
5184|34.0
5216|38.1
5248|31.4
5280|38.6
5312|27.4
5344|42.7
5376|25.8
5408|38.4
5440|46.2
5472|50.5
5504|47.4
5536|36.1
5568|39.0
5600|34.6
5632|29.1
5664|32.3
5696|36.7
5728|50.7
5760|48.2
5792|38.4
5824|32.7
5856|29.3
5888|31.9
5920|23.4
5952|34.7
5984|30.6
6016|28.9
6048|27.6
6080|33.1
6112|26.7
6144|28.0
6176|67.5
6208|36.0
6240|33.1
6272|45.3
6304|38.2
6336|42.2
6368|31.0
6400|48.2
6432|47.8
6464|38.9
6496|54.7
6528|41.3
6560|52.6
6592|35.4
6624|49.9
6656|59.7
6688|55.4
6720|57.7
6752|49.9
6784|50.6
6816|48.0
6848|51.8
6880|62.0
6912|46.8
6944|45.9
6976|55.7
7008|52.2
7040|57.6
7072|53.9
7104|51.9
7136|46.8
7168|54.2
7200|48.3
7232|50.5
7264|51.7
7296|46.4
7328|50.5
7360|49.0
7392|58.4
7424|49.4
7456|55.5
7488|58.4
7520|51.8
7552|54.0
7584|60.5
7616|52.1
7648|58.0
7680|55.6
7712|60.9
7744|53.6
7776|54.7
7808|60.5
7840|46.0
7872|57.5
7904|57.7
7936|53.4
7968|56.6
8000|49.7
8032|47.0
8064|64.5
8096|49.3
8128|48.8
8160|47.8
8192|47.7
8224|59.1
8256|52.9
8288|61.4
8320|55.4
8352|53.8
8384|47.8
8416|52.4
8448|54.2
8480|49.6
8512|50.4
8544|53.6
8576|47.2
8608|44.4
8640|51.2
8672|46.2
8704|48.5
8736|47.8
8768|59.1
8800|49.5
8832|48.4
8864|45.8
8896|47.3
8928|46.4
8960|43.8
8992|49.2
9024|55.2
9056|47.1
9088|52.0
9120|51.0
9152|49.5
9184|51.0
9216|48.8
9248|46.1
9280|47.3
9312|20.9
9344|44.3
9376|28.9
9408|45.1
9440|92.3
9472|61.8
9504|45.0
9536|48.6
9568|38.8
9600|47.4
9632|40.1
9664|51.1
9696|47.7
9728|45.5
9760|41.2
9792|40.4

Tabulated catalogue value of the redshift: 0.659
